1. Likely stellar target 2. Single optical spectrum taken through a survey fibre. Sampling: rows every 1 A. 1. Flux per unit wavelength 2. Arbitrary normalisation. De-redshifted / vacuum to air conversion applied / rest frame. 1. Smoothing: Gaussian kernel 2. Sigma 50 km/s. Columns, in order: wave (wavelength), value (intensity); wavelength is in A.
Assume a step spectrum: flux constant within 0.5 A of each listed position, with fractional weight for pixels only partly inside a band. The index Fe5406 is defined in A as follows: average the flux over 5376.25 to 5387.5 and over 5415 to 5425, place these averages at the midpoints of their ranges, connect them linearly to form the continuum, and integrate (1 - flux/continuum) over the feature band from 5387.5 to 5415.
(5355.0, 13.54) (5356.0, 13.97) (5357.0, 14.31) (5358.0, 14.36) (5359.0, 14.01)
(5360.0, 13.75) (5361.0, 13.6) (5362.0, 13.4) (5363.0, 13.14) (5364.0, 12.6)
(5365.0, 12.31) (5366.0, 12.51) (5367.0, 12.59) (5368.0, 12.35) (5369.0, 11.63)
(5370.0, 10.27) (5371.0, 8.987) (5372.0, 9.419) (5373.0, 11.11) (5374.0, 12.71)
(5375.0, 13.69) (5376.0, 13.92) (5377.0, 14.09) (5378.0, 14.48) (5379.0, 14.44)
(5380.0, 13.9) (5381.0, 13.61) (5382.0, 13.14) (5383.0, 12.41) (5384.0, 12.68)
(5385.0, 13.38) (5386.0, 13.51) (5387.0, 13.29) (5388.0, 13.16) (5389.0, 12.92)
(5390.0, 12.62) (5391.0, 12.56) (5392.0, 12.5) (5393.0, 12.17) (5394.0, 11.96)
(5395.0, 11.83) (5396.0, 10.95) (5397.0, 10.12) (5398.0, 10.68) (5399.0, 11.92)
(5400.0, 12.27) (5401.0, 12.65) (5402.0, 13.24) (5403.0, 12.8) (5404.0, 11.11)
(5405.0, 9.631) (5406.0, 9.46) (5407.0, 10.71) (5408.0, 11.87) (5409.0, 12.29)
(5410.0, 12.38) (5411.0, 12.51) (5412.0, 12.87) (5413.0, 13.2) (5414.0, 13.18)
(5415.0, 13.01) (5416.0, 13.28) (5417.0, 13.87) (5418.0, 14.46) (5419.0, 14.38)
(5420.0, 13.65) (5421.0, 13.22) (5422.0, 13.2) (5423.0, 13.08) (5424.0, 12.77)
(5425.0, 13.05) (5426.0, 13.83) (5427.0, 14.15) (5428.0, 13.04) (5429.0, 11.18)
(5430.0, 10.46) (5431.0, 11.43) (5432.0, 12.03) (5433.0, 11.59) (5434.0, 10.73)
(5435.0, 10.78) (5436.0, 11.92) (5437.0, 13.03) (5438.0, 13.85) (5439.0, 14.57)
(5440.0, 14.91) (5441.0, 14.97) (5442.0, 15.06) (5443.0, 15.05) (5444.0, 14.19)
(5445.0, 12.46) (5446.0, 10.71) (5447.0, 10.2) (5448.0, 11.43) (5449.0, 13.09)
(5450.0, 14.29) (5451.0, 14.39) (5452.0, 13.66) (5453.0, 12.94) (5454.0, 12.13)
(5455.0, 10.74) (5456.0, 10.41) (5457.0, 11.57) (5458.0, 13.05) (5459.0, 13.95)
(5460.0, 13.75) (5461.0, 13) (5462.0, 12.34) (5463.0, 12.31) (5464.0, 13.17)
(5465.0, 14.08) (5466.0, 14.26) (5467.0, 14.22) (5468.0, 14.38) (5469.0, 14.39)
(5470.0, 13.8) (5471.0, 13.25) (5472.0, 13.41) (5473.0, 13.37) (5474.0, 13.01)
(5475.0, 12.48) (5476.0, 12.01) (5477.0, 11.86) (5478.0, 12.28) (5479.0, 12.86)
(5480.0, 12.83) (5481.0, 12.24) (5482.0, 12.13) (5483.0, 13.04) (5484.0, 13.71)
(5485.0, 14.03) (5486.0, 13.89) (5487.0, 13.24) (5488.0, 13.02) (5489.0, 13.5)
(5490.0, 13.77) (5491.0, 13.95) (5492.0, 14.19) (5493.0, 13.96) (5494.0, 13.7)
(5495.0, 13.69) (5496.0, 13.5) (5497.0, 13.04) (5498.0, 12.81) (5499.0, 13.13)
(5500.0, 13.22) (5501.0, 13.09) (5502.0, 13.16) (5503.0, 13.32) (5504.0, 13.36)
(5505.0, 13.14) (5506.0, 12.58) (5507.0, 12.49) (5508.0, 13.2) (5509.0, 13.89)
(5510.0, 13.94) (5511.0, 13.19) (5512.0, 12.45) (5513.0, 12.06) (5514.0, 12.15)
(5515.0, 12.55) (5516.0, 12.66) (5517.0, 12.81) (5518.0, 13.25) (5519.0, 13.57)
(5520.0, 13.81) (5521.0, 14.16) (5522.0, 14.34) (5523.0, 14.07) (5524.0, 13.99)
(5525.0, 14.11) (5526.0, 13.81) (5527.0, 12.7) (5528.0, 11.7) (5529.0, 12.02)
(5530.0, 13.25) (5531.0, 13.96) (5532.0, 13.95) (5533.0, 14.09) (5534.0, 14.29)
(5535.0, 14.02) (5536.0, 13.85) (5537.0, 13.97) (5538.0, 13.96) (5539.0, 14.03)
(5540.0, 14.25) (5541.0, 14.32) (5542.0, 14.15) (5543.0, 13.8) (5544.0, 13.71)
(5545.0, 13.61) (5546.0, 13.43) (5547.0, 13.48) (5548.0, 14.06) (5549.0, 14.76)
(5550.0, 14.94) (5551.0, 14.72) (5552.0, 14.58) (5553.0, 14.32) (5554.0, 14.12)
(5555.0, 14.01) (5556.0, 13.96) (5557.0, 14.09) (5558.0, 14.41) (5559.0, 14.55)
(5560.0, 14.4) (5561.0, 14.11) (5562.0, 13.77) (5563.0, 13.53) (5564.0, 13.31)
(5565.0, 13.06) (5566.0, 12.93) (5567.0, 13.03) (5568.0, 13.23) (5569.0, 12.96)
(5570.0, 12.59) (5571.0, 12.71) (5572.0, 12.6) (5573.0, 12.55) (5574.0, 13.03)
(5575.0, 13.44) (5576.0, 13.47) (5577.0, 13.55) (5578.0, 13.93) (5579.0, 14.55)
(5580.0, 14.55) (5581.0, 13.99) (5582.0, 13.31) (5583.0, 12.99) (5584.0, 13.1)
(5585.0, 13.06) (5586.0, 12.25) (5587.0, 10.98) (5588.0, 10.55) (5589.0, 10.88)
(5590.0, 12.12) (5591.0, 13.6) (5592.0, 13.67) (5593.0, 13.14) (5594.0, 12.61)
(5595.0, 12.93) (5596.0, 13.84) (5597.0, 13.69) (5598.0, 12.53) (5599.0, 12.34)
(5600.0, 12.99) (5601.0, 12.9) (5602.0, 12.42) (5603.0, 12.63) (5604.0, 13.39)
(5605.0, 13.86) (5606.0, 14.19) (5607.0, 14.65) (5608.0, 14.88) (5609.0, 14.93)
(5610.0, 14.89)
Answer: 3.09 A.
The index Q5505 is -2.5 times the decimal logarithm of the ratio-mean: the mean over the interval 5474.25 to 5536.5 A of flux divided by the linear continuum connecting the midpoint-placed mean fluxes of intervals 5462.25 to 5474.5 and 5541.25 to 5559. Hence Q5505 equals 0.05 mag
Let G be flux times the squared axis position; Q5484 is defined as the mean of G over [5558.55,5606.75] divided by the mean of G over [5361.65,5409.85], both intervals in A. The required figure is 1.15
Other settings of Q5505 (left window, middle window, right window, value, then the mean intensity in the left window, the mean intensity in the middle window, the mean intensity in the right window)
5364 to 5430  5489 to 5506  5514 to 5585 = -0.012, 12.5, 13.4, 13.7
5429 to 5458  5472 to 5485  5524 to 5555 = 0.026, 12.6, 12.7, 13.9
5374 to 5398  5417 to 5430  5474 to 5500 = -0.022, 12.9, 13.2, 13.2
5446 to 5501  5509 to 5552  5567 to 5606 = -0.049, 13.1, 13.6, 13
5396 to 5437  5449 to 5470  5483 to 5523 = -0.030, 12.3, 13.2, 13.3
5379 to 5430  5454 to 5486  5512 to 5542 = 0.009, 12.6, 13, 13.5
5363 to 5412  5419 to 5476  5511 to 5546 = -0.015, 12.3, 13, 13.5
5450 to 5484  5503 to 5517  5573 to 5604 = 0.006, 13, 12.9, 13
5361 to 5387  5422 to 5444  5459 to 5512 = 0.003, 12.7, 13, 13.3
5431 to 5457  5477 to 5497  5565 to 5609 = -0.039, 12.7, 13.3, 13.1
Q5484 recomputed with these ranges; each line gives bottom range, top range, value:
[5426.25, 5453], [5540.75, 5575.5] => 1.12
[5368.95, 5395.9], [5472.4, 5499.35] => 1.08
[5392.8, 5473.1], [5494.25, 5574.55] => 1.10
